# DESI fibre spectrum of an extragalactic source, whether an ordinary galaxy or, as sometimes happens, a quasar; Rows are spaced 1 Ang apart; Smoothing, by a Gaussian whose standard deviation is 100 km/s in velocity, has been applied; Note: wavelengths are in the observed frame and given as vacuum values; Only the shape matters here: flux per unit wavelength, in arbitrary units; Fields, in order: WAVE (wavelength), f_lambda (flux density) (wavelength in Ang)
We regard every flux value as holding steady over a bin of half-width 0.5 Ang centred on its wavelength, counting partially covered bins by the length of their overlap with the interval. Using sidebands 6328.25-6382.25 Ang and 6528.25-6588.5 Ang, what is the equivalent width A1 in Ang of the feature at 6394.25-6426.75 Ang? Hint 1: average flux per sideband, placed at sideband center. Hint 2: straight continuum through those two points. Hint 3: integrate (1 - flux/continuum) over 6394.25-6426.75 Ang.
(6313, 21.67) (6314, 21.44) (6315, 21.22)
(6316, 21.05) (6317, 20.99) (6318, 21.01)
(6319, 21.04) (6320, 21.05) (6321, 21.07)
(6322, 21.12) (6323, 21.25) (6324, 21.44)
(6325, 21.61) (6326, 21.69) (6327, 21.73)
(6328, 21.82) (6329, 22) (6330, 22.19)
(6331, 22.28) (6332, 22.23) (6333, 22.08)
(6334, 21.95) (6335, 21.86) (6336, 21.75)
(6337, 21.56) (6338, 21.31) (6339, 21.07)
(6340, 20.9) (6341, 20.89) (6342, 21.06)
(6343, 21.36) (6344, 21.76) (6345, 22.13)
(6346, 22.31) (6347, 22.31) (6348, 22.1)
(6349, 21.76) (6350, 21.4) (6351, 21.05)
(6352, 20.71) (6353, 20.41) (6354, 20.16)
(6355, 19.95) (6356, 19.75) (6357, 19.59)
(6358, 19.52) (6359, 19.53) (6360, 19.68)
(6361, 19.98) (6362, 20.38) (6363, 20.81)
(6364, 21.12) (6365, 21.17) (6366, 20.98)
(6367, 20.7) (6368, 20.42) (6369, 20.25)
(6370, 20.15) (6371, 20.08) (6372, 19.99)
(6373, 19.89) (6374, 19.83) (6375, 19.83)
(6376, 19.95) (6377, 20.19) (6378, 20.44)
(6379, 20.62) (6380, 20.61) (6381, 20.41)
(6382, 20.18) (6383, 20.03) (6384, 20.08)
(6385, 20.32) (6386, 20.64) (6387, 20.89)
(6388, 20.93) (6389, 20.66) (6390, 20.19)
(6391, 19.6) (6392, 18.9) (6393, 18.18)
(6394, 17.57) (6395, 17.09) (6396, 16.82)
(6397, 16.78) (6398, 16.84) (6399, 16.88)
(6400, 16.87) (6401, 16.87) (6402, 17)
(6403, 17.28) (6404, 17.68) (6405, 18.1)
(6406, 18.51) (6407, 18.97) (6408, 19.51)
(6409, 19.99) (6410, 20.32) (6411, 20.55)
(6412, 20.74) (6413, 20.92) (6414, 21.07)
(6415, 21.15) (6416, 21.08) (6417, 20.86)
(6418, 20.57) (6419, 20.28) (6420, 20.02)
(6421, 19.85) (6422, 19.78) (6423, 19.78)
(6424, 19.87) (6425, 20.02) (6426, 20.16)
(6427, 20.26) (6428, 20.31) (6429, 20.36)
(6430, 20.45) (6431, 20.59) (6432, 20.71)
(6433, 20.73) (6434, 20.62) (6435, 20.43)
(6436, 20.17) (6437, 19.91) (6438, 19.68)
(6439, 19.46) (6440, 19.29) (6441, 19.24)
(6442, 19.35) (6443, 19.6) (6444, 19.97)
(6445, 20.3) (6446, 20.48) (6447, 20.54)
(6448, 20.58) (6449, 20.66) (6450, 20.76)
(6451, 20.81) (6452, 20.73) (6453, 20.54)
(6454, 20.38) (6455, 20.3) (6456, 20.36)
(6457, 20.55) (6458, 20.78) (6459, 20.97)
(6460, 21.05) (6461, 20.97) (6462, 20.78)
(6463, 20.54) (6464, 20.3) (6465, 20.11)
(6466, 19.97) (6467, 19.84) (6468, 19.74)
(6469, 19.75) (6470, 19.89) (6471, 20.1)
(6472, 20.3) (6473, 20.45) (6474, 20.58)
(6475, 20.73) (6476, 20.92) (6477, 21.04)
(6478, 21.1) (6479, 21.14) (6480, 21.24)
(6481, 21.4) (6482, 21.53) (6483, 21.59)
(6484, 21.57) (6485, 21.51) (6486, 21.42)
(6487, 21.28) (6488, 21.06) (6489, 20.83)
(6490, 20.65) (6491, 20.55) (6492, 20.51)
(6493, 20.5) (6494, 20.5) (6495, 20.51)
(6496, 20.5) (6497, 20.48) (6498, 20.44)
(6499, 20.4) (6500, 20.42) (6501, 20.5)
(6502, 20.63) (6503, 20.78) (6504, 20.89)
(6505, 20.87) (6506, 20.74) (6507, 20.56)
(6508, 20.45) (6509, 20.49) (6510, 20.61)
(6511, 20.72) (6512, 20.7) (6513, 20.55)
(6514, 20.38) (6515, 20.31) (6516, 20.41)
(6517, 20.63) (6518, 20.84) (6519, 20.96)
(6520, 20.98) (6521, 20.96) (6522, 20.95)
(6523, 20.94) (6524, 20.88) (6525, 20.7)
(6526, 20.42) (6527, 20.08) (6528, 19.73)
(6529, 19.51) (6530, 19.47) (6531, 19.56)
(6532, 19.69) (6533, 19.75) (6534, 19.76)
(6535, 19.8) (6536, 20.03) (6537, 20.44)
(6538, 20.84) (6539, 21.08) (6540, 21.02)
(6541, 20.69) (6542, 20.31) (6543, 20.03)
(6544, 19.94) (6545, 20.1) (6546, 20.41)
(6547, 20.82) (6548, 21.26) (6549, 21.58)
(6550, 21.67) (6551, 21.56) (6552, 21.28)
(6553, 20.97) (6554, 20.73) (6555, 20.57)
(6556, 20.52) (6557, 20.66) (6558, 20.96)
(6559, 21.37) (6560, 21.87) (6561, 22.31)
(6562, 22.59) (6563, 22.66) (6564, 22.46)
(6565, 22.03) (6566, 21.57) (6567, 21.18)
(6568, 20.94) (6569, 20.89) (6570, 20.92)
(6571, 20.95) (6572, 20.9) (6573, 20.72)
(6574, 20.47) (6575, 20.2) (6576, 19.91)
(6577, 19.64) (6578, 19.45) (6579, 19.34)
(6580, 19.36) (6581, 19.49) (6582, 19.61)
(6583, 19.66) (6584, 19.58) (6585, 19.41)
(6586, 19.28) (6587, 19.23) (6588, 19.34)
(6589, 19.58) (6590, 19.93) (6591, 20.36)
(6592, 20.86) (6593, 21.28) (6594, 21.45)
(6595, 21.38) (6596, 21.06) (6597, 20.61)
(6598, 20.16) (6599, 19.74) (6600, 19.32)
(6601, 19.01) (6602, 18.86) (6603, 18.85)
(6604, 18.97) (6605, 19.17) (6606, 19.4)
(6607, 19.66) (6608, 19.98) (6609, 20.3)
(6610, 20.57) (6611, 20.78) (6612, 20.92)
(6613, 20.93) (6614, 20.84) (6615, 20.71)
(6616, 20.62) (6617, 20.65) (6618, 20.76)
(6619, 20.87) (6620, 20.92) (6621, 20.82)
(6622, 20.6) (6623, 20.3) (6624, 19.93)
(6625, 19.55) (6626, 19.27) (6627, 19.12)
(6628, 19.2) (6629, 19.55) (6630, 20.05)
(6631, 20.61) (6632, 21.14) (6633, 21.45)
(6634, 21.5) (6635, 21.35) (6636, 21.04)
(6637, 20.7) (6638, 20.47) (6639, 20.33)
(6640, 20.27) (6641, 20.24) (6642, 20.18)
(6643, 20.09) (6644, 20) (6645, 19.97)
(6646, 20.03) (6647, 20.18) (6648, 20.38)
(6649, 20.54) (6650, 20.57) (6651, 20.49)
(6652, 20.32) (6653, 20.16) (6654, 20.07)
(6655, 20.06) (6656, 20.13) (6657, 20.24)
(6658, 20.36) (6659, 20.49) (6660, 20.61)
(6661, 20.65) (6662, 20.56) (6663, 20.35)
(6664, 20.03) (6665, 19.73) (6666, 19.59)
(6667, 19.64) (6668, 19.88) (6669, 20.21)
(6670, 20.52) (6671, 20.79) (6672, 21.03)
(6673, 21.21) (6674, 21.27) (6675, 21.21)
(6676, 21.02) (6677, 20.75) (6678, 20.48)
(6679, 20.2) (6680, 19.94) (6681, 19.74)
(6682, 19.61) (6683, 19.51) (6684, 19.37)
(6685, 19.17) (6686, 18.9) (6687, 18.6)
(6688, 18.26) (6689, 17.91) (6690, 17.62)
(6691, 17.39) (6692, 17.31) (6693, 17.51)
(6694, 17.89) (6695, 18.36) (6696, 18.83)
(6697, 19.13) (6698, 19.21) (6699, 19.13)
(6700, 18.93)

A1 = 2.6 Ang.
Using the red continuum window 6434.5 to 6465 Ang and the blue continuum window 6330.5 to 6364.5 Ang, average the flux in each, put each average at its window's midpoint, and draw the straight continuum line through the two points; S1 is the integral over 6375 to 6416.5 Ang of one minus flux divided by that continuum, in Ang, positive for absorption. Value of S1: 2.8 Ang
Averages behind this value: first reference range 21.1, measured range 19.3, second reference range 20.3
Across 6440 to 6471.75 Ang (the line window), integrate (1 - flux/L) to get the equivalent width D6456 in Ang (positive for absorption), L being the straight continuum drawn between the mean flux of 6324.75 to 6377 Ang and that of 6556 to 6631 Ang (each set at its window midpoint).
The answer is 0.6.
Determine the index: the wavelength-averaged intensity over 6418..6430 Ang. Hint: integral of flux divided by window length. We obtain 20.1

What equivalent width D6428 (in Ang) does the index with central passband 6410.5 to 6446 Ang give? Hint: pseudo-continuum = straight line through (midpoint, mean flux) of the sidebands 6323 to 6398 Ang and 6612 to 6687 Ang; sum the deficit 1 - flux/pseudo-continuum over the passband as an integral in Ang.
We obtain 0.5 Ang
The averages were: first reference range 20.6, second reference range 20.3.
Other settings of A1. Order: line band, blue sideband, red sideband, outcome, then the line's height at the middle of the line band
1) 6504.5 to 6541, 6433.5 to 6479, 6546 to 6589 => 0.19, 20.6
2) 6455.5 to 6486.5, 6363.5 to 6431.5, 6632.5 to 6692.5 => -1.44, 19.8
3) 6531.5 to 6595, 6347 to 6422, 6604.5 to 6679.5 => -1.24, 20.2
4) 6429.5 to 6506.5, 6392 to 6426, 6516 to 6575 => -2.88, 19.8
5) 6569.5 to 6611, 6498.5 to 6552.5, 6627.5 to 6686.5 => 0.94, 20.4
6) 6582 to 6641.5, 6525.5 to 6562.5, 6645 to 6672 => 0.60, 20.4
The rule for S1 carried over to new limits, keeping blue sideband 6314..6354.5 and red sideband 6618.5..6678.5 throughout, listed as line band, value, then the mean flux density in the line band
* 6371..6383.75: 0.69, 20.2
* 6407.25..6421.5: 0.49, 20.5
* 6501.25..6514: 0.13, 20.7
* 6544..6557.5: -0.11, 20.9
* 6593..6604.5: 0.31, 20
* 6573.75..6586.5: 0.61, 19.6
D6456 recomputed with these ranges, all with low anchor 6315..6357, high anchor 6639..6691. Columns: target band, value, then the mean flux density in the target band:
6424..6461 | 1.1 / 20.3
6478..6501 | -0.2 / 20.9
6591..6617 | 0.1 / 20.2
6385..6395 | 0.7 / 19.6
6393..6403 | 1.9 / 17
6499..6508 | 0.0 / 20.6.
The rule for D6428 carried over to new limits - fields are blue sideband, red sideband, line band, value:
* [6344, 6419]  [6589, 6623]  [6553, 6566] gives -0.8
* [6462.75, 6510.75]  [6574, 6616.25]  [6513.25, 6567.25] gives -1.2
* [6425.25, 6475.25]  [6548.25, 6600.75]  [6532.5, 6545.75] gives 0.2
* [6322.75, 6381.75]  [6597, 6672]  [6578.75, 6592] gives 0.5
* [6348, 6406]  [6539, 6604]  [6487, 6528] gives -0.8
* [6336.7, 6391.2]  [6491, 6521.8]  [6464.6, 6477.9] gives 0.2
